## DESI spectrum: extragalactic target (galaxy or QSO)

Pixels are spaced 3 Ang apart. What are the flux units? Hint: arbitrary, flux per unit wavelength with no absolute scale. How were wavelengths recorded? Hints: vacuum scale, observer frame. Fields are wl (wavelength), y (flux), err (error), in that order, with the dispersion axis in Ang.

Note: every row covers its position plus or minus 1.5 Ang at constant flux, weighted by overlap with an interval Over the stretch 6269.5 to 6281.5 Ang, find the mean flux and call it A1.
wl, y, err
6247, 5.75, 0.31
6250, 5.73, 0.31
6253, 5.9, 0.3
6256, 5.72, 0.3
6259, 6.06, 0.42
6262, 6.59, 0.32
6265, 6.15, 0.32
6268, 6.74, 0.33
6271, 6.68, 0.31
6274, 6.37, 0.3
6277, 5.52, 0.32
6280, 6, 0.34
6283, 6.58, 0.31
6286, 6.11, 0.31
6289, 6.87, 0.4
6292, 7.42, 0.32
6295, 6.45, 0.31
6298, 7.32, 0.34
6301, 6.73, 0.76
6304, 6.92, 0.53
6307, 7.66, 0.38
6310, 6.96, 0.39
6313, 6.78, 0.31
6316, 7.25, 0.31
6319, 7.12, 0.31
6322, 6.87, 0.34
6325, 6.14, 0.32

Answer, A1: 6.14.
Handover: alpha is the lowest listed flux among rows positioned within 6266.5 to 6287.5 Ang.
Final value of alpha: 5.52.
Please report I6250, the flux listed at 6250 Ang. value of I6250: 5.73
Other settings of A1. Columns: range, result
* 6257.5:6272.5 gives 6.44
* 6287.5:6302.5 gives 6.96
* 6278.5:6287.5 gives 6.23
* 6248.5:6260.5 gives 5.85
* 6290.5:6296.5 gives 6.93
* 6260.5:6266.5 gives 6.37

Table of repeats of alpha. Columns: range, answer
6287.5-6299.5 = 6.45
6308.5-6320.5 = 6.78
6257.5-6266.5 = 6.06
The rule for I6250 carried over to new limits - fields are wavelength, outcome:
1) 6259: 6.06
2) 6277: 5.52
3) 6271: 6.68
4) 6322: 6.87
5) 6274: 6.37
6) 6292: 7.42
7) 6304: 6.92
